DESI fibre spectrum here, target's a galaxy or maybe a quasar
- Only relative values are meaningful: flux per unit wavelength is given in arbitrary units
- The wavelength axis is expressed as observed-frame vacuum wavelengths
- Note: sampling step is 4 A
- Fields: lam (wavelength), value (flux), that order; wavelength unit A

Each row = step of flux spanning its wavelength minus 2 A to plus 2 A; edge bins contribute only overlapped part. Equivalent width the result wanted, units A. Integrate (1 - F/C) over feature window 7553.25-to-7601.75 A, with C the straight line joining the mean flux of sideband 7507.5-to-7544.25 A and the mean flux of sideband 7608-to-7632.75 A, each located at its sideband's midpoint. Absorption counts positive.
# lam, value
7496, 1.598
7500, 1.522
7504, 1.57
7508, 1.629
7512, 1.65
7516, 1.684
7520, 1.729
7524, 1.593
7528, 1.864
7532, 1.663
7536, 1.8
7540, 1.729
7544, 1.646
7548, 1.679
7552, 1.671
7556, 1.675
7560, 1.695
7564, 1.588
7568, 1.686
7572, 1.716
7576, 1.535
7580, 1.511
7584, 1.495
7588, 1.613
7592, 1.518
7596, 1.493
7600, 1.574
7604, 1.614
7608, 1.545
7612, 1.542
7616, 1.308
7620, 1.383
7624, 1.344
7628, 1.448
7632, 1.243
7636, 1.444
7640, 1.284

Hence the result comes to -1.8 A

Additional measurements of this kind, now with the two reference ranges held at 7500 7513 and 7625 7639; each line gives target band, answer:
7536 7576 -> -4.42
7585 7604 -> -1.53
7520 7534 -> -1.33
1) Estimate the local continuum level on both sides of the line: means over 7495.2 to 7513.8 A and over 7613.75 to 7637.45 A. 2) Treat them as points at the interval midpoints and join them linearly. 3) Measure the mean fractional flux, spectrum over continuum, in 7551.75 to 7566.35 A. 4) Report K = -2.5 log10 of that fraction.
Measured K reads -0.12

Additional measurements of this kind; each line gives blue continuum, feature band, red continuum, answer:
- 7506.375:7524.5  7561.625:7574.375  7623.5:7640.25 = -0.092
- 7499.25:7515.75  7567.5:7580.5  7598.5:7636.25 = -0.074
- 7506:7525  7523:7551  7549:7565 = -0.033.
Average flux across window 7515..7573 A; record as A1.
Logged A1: 1.69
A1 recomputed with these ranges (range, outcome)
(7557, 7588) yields 1.61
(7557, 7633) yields 1.52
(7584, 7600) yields 1.54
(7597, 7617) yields 1.53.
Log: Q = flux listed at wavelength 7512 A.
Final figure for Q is 1.65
